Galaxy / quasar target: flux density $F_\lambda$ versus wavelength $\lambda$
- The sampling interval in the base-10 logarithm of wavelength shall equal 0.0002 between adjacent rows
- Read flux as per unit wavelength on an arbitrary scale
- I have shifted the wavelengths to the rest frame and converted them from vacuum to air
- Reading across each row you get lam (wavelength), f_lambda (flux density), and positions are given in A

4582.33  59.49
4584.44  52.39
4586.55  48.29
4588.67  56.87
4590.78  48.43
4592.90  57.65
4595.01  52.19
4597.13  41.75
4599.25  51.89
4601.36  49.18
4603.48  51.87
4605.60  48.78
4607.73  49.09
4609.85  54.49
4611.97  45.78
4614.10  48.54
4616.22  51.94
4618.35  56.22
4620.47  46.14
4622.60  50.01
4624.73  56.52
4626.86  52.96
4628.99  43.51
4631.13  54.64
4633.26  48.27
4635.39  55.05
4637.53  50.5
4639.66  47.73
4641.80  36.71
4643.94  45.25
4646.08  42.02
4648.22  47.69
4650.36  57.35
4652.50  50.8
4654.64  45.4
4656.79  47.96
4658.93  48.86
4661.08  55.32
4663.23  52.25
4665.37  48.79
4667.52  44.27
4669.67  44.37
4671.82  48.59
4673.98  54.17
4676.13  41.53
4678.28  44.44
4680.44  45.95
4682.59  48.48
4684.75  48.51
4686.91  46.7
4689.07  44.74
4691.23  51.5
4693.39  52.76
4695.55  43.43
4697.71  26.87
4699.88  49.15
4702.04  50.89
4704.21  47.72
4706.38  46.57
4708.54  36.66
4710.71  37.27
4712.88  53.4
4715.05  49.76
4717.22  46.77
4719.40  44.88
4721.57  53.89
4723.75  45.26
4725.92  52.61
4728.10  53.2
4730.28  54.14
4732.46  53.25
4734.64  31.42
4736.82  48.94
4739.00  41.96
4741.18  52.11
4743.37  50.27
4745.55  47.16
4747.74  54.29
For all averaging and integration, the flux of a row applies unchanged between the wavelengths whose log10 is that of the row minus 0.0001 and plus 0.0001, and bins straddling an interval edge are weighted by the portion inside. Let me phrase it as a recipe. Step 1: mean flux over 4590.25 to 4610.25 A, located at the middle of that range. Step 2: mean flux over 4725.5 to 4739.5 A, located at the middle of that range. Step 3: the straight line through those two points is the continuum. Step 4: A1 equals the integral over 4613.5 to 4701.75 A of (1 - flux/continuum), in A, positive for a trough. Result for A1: 2.1 A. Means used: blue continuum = 50.4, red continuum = 47.9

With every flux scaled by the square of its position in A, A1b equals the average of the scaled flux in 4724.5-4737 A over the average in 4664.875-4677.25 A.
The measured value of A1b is 1.1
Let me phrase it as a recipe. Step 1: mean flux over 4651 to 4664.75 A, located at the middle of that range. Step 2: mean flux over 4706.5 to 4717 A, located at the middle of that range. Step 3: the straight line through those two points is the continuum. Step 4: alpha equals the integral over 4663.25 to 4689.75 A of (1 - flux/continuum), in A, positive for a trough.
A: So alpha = 0.8 A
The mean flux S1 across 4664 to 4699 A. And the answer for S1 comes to 46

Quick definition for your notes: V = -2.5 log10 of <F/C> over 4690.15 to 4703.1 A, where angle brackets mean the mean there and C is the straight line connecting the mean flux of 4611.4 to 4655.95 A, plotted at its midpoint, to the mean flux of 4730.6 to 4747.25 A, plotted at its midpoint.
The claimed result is 0.05 mag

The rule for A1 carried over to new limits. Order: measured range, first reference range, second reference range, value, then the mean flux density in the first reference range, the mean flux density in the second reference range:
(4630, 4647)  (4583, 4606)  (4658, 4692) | 0.6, 51.1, 48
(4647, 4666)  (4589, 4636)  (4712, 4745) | -0.2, 50.7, 48.7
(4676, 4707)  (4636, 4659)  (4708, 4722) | 0.3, 47.4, 46.1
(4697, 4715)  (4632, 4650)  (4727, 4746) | 1.3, 47.2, 48.1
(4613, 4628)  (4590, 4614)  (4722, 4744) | -0.6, 50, 48.4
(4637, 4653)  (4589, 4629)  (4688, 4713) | 0.4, 50.7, 44.8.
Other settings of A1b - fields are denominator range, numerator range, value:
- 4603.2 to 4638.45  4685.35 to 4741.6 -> 0.96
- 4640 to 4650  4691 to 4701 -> 1.02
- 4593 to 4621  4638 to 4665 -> 0.98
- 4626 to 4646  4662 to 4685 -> 1.01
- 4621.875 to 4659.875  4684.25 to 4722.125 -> 0.97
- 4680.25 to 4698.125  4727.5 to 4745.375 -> 1.06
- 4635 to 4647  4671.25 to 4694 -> 1.06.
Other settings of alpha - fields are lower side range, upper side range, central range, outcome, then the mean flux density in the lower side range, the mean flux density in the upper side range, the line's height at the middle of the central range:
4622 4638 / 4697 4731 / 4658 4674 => 0.1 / 51.5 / 47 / 49.5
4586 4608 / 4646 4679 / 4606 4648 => 0.4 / 50.6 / 48.6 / 49.7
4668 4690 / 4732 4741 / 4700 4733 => -2.5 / 46.7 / 44.1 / 45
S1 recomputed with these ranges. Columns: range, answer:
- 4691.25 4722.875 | 45.9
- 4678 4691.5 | 47.1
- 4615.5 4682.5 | 48.9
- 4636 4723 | 47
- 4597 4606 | 49.4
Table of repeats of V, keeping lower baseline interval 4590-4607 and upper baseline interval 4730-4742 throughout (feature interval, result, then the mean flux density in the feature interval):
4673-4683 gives 0.03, 46.8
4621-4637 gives -0.04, 51.3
